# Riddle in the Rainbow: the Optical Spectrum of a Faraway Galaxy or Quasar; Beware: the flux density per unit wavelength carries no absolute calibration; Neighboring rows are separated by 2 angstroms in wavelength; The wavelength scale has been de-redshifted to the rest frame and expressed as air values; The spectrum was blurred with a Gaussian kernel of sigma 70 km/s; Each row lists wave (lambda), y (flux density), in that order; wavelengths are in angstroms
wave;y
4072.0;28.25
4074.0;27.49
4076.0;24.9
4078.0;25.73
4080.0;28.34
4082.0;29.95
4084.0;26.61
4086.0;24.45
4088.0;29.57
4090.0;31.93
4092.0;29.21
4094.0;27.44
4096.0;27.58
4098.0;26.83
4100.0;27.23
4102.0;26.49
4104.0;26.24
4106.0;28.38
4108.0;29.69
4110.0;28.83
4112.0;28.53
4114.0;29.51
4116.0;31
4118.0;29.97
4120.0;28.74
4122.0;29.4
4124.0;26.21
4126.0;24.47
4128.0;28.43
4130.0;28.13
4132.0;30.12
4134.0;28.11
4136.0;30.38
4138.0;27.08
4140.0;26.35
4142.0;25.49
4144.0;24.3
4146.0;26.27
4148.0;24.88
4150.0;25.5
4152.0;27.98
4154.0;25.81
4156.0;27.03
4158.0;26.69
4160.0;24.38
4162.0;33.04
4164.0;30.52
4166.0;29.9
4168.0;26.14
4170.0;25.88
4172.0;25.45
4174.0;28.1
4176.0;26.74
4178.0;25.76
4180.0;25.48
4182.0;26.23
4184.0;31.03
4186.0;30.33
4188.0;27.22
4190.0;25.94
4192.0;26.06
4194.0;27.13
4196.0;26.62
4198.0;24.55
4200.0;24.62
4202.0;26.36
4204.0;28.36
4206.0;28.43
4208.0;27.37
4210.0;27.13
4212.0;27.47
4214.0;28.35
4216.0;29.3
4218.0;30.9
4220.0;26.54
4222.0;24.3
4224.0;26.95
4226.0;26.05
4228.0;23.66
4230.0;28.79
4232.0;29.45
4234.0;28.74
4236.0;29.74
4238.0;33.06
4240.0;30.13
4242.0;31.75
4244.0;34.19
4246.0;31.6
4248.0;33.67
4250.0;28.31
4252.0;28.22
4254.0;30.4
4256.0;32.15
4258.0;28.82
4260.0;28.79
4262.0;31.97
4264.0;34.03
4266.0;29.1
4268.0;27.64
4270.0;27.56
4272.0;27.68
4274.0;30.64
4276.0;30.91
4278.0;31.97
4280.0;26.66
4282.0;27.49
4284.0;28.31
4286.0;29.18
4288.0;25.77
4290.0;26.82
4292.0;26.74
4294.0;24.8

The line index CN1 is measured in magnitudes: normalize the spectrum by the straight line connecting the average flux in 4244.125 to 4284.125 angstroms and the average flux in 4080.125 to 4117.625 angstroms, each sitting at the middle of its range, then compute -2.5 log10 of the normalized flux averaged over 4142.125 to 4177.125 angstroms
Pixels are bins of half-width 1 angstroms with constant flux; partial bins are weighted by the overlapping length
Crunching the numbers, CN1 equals 0.08 mag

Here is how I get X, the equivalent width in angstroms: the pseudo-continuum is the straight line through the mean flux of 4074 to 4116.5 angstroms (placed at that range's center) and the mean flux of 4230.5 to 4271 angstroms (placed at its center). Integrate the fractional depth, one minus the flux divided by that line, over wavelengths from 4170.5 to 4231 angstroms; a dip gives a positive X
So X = 5.3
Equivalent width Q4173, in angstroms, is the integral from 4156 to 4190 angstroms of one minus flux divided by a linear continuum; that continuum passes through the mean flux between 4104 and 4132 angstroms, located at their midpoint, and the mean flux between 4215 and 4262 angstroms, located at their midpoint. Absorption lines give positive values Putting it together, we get 1.6 angstroms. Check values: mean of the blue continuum 28.5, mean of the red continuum 29.4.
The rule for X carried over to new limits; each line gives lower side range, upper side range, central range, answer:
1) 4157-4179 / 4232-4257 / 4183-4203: 1.1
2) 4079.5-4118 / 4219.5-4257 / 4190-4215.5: 2.0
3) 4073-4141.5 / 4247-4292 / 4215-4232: 1.0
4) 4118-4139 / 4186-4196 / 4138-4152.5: 1.1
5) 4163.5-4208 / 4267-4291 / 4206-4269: -3.3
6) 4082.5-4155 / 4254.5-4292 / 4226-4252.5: -1.1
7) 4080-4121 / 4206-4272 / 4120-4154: 1.8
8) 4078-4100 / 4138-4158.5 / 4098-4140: -1.9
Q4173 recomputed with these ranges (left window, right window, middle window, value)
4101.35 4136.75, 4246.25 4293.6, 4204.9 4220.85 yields 0.4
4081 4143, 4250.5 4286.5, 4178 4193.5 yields 0.8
